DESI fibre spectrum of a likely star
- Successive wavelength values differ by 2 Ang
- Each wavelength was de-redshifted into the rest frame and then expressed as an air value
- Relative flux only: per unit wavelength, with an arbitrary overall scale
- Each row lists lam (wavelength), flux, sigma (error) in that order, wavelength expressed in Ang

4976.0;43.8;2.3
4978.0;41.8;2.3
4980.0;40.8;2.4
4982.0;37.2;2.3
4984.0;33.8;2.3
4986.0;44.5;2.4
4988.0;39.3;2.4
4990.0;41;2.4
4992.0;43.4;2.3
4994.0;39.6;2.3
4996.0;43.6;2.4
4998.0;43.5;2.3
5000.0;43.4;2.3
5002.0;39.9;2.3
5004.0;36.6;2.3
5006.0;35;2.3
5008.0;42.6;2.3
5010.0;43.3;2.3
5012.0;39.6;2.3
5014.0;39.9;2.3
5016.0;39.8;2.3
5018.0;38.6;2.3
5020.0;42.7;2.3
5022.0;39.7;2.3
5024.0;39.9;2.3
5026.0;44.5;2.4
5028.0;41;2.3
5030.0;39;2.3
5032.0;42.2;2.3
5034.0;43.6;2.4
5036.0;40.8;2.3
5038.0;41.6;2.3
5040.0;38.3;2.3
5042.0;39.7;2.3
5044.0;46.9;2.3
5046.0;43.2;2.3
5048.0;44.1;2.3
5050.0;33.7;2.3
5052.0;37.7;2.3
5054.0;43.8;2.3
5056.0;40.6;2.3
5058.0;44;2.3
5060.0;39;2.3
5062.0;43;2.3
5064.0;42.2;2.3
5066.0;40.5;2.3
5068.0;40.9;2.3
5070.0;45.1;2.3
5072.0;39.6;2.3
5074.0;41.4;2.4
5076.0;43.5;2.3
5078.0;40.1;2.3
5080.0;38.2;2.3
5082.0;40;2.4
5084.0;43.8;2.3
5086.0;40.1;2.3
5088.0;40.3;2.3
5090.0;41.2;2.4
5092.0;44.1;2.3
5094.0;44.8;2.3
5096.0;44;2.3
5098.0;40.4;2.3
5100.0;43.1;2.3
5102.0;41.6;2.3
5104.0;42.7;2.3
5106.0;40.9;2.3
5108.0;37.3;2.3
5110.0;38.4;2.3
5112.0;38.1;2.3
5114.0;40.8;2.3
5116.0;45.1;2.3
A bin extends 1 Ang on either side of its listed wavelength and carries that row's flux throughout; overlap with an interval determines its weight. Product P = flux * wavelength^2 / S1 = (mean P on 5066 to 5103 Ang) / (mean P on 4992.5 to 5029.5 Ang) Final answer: 1.06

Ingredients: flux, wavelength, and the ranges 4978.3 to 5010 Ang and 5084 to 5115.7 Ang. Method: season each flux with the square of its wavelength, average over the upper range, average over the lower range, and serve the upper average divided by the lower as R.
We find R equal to 1.07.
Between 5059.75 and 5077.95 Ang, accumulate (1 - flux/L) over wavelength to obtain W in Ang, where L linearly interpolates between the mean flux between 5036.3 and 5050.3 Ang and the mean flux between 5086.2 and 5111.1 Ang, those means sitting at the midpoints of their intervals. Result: -0.1 Ang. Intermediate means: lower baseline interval 41.4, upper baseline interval 41.5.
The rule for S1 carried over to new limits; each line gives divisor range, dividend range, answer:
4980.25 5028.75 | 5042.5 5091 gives 1.05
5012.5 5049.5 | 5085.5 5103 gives 1.05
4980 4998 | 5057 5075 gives 1.06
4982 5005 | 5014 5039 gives 1.02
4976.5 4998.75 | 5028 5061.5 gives 1.03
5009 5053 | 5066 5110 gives 1.04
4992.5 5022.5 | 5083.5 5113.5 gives 1.06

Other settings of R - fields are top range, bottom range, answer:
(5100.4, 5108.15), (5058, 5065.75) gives 1.01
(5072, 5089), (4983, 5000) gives 1.03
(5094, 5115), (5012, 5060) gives 1.02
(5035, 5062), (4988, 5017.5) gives 1.03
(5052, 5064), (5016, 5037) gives 1.03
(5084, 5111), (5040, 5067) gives 1.02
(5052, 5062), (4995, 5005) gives 1.03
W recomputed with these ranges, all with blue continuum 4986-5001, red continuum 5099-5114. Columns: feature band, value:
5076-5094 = -0.3 Ang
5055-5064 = -0.1 Ang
